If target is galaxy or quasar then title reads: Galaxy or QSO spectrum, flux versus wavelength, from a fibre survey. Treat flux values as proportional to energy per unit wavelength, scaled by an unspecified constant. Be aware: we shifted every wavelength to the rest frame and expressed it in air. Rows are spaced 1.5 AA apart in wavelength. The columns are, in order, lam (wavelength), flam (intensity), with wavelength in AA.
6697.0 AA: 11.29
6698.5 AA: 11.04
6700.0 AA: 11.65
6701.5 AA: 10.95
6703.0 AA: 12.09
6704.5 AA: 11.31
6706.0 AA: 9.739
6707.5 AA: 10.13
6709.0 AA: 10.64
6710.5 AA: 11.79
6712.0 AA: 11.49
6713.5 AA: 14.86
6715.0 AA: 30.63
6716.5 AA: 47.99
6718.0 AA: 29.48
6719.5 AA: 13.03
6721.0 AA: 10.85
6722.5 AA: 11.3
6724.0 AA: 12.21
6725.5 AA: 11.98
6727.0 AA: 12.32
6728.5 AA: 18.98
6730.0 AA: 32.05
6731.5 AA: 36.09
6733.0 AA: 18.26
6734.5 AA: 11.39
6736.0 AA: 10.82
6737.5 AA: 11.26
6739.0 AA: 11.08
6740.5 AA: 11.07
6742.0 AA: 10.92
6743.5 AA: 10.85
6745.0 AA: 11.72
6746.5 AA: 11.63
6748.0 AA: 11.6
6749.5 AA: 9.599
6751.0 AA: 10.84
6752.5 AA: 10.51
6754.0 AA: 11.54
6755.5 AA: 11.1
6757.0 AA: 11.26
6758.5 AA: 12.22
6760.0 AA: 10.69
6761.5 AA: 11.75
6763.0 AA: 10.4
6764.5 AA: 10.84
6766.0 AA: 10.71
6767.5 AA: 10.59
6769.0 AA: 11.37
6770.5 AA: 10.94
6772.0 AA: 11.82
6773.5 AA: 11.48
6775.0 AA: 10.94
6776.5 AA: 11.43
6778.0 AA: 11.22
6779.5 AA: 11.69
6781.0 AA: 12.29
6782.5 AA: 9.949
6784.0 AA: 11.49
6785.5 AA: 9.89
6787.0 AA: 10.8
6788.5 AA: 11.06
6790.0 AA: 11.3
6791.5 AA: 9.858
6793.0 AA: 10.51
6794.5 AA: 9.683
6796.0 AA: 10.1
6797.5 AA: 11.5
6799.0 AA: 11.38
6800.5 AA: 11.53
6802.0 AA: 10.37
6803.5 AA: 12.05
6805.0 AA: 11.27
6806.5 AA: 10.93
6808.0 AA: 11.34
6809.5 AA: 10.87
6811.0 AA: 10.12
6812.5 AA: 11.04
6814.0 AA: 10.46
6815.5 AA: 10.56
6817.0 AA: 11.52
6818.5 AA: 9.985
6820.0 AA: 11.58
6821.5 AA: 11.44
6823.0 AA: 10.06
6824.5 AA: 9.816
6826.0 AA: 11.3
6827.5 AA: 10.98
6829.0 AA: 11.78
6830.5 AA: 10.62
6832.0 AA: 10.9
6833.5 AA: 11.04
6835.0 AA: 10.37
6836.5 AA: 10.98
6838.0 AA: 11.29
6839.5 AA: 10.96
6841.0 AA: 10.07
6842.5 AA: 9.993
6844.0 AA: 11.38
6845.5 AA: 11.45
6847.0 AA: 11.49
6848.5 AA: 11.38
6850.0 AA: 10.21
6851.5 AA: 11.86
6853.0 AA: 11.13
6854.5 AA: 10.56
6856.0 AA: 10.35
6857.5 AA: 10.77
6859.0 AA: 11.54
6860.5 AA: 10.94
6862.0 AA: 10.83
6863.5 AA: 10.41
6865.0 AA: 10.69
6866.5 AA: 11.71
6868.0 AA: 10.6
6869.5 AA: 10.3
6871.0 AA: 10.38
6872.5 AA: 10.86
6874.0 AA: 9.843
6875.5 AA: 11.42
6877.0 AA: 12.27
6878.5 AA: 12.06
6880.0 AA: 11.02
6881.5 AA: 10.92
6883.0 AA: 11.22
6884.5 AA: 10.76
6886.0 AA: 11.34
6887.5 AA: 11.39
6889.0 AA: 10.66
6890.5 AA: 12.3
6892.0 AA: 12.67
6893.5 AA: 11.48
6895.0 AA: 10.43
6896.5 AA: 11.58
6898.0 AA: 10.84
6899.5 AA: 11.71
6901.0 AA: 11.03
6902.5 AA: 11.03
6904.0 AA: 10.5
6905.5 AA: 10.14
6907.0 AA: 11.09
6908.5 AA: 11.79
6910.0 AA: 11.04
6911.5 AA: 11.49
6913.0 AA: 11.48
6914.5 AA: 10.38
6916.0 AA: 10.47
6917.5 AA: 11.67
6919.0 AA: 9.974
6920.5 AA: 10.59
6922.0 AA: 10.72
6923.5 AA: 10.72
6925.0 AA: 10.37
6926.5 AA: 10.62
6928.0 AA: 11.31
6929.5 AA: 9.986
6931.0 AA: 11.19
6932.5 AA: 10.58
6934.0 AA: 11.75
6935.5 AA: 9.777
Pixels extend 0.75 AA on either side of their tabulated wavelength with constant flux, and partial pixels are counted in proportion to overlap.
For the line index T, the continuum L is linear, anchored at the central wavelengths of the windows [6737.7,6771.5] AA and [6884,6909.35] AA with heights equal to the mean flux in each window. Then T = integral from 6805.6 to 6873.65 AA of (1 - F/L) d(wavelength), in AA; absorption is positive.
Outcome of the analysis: 1.8 AA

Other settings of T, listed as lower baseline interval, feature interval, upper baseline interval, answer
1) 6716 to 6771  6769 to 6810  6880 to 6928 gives 7.0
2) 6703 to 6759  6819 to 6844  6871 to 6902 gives 3.5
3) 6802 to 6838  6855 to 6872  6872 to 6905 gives 0.5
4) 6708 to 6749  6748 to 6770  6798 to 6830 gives 5.3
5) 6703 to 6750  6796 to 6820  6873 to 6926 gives 4.5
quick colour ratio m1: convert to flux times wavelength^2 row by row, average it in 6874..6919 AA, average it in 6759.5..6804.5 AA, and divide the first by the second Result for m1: 1.1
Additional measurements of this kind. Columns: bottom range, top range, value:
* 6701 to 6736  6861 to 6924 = 0.67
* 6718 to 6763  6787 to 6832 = 0.81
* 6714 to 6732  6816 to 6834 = 0.51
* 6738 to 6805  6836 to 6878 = 1.01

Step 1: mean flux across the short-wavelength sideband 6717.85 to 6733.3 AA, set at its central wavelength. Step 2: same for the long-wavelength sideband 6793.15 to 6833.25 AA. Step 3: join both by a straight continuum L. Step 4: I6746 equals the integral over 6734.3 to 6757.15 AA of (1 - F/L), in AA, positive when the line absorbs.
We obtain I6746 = 7.7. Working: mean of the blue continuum 18.4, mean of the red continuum 10.9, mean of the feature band 11.1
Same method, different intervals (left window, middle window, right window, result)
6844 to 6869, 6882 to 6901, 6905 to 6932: -0.76 AA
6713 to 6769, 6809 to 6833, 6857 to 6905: 3.63 AA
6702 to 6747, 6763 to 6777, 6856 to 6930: 3.37 AA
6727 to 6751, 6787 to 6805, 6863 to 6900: 3.42 AA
